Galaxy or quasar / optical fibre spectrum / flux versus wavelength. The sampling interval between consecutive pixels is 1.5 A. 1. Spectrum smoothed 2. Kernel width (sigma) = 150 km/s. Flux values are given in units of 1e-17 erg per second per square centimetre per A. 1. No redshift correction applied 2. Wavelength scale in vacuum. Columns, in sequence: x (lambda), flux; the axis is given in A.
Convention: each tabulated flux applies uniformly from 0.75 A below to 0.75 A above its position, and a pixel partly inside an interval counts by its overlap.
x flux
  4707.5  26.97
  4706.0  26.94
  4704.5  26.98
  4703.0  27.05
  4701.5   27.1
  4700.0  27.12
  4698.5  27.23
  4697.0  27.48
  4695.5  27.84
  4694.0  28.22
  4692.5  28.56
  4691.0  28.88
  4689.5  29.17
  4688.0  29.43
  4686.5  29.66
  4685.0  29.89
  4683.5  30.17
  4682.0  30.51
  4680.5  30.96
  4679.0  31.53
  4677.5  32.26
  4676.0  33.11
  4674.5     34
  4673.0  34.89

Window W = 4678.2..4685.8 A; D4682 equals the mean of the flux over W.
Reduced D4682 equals 30.6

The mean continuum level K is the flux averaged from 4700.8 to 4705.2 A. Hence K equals 27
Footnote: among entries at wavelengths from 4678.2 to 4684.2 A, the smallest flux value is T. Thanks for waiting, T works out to 30.17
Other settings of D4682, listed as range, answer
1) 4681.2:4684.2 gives 30.4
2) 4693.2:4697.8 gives 27.8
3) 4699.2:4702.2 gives 27.1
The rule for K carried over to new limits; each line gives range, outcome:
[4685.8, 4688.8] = 29.5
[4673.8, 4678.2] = 33.1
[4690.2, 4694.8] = 28.6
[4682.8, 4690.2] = 29.7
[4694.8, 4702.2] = 27.4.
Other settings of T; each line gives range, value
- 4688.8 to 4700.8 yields 27.12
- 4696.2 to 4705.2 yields 26.98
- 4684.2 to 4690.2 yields 29.17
